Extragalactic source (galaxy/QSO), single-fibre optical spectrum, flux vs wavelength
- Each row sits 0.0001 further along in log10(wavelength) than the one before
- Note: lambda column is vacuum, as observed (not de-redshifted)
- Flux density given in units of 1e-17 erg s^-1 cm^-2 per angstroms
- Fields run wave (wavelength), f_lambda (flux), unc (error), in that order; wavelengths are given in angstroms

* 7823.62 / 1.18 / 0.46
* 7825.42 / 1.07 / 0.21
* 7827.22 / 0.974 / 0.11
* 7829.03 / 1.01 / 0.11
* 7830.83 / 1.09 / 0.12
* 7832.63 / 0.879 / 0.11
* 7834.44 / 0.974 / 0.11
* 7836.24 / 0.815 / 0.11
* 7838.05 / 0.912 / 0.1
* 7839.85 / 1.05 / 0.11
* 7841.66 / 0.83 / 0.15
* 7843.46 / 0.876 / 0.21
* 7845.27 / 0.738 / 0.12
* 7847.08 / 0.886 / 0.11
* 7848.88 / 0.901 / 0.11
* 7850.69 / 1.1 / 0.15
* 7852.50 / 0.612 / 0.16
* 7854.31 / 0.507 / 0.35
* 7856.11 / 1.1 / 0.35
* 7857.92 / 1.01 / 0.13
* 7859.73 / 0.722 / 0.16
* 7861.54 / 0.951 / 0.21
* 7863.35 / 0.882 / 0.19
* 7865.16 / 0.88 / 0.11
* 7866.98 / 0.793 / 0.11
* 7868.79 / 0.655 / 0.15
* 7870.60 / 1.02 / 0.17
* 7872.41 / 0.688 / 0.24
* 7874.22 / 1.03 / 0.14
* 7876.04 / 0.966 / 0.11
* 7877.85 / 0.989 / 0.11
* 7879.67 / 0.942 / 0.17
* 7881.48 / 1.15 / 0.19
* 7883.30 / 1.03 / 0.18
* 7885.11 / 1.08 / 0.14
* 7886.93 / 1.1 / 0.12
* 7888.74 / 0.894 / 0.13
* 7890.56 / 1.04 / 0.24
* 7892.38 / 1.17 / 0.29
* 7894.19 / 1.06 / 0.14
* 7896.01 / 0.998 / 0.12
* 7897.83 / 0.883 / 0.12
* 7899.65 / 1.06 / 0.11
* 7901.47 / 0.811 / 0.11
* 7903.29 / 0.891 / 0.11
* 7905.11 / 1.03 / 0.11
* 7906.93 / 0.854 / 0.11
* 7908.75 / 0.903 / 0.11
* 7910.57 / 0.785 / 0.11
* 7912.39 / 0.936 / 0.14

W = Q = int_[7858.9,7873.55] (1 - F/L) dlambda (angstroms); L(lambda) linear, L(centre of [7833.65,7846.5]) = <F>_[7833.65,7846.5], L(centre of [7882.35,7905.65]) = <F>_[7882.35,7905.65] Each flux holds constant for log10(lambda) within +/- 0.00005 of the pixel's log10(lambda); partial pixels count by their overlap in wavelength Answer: 1.8 angstroms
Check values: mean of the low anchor 0.884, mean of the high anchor 1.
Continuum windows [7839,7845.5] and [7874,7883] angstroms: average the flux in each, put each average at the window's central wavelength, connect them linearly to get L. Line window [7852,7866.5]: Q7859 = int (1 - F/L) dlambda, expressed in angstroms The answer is 1.7 angstroms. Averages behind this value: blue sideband 0.886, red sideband 1.01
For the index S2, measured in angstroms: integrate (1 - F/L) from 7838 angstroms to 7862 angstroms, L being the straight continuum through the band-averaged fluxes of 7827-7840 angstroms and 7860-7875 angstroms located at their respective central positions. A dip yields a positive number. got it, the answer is 1.0 angstroms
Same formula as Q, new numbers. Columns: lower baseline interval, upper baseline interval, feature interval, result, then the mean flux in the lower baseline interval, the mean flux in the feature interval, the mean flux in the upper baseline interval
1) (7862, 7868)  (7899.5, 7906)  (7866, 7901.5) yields -3.0 angstroms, 0.854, 0.972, 0.934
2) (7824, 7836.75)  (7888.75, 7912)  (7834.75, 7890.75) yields 3.7 angstroms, 0.986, 0.907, 0.954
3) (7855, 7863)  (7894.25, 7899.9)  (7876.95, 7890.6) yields -0.9 angstroms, 0.93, 1.03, 0.982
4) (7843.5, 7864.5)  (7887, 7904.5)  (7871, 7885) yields -0.7 angstroms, 0.857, 0.979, 0.985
